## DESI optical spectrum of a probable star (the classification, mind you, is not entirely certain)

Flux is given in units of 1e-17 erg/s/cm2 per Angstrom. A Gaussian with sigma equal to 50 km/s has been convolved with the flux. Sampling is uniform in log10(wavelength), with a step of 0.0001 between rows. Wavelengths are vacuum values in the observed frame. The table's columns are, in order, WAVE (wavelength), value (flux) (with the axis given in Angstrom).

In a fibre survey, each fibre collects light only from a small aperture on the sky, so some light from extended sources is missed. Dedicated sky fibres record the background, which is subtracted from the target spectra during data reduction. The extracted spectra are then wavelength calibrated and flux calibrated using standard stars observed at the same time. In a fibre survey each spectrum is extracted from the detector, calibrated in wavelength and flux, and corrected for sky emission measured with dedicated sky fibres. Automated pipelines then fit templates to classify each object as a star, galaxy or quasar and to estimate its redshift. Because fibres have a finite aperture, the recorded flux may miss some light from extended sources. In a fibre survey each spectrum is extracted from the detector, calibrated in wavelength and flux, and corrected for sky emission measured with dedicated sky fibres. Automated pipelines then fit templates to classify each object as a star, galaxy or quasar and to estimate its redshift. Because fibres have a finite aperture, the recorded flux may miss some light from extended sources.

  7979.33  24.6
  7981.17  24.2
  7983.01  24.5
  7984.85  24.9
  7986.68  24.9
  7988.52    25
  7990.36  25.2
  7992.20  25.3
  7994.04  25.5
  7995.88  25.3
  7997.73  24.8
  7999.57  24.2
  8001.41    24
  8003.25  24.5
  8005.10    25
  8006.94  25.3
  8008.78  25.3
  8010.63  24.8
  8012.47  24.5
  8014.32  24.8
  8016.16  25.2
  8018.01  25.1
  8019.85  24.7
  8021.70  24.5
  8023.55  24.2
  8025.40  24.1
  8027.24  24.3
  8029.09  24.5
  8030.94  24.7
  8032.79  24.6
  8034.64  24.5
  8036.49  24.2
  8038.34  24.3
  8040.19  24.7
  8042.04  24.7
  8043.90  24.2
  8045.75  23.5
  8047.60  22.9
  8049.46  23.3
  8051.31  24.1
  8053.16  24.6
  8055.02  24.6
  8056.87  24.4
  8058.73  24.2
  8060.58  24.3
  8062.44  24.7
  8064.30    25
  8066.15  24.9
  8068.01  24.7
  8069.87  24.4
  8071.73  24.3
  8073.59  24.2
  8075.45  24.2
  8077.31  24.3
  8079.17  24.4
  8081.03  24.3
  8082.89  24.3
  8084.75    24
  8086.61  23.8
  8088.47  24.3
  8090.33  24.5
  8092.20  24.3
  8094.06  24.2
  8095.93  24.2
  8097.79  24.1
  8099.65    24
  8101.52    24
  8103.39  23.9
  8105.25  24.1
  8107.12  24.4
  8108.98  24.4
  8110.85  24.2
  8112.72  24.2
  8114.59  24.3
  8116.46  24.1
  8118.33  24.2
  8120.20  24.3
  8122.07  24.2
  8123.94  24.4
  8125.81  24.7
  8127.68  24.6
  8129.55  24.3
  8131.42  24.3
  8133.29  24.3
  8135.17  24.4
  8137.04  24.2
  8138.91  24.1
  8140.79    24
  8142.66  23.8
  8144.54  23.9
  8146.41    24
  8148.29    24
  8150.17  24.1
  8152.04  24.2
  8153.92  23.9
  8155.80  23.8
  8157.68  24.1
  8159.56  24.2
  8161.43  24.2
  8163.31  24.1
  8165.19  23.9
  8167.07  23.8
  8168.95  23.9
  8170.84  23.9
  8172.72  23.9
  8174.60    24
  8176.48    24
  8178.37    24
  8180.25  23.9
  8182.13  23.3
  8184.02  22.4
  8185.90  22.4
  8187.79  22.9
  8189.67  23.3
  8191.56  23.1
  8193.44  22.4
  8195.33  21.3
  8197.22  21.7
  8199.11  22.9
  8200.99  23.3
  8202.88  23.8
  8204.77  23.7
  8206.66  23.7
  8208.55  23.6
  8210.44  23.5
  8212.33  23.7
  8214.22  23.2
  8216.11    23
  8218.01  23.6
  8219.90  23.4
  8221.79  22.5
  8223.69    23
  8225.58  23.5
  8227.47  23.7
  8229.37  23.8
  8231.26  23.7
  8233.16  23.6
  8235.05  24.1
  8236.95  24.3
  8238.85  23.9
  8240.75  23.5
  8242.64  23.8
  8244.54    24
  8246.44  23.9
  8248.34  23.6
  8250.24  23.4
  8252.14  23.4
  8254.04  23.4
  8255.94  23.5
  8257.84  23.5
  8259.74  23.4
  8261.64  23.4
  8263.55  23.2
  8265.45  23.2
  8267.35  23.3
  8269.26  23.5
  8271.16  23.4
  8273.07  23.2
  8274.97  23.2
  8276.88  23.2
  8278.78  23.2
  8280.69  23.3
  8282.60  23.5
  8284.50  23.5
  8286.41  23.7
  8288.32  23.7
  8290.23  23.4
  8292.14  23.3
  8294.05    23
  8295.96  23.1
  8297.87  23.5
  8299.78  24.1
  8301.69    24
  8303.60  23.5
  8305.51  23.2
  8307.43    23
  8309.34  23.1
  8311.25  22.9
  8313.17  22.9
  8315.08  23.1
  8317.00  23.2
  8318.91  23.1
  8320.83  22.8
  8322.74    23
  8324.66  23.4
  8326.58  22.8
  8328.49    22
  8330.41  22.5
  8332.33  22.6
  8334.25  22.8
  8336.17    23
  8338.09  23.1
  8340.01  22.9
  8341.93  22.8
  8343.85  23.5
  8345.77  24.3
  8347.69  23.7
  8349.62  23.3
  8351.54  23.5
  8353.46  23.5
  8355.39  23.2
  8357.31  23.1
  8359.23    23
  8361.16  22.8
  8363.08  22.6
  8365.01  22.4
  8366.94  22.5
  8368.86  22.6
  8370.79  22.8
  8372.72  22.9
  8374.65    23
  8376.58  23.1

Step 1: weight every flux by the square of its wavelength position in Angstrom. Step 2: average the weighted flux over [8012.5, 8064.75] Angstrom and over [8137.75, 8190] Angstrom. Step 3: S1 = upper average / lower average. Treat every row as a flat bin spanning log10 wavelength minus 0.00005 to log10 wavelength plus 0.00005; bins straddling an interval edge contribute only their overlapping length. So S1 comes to 1.0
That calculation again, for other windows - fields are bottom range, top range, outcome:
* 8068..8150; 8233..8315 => 1.01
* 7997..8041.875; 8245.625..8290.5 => 1.01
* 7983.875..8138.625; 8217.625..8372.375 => 1.01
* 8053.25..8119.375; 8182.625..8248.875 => 0.99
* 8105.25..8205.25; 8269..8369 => 1.01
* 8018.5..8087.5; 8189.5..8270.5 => 1.00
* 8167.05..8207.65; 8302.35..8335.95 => 1.02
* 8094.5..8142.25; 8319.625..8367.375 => 1.00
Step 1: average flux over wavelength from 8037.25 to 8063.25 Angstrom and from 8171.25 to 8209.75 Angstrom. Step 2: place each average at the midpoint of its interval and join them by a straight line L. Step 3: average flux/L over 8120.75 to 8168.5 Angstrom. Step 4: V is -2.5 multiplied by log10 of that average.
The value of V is -0.03 mag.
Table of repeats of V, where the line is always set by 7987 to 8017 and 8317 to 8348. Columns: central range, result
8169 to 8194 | 0.02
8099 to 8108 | 0.01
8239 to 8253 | -0.01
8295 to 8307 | -0.02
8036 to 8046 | 0.02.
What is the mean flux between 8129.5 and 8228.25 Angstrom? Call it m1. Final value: 23.6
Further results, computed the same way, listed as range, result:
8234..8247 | 23.9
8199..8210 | 23.6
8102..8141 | 24.3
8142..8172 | 24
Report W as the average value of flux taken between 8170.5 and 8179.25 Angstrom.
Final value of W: 24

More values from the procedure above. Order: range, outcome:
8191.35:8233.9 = 23.2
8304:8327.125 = 23.1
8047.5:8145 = 24.3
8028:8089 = 24.3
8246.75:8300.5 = 23.4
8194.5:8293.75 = 23.4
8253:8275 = 23.4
